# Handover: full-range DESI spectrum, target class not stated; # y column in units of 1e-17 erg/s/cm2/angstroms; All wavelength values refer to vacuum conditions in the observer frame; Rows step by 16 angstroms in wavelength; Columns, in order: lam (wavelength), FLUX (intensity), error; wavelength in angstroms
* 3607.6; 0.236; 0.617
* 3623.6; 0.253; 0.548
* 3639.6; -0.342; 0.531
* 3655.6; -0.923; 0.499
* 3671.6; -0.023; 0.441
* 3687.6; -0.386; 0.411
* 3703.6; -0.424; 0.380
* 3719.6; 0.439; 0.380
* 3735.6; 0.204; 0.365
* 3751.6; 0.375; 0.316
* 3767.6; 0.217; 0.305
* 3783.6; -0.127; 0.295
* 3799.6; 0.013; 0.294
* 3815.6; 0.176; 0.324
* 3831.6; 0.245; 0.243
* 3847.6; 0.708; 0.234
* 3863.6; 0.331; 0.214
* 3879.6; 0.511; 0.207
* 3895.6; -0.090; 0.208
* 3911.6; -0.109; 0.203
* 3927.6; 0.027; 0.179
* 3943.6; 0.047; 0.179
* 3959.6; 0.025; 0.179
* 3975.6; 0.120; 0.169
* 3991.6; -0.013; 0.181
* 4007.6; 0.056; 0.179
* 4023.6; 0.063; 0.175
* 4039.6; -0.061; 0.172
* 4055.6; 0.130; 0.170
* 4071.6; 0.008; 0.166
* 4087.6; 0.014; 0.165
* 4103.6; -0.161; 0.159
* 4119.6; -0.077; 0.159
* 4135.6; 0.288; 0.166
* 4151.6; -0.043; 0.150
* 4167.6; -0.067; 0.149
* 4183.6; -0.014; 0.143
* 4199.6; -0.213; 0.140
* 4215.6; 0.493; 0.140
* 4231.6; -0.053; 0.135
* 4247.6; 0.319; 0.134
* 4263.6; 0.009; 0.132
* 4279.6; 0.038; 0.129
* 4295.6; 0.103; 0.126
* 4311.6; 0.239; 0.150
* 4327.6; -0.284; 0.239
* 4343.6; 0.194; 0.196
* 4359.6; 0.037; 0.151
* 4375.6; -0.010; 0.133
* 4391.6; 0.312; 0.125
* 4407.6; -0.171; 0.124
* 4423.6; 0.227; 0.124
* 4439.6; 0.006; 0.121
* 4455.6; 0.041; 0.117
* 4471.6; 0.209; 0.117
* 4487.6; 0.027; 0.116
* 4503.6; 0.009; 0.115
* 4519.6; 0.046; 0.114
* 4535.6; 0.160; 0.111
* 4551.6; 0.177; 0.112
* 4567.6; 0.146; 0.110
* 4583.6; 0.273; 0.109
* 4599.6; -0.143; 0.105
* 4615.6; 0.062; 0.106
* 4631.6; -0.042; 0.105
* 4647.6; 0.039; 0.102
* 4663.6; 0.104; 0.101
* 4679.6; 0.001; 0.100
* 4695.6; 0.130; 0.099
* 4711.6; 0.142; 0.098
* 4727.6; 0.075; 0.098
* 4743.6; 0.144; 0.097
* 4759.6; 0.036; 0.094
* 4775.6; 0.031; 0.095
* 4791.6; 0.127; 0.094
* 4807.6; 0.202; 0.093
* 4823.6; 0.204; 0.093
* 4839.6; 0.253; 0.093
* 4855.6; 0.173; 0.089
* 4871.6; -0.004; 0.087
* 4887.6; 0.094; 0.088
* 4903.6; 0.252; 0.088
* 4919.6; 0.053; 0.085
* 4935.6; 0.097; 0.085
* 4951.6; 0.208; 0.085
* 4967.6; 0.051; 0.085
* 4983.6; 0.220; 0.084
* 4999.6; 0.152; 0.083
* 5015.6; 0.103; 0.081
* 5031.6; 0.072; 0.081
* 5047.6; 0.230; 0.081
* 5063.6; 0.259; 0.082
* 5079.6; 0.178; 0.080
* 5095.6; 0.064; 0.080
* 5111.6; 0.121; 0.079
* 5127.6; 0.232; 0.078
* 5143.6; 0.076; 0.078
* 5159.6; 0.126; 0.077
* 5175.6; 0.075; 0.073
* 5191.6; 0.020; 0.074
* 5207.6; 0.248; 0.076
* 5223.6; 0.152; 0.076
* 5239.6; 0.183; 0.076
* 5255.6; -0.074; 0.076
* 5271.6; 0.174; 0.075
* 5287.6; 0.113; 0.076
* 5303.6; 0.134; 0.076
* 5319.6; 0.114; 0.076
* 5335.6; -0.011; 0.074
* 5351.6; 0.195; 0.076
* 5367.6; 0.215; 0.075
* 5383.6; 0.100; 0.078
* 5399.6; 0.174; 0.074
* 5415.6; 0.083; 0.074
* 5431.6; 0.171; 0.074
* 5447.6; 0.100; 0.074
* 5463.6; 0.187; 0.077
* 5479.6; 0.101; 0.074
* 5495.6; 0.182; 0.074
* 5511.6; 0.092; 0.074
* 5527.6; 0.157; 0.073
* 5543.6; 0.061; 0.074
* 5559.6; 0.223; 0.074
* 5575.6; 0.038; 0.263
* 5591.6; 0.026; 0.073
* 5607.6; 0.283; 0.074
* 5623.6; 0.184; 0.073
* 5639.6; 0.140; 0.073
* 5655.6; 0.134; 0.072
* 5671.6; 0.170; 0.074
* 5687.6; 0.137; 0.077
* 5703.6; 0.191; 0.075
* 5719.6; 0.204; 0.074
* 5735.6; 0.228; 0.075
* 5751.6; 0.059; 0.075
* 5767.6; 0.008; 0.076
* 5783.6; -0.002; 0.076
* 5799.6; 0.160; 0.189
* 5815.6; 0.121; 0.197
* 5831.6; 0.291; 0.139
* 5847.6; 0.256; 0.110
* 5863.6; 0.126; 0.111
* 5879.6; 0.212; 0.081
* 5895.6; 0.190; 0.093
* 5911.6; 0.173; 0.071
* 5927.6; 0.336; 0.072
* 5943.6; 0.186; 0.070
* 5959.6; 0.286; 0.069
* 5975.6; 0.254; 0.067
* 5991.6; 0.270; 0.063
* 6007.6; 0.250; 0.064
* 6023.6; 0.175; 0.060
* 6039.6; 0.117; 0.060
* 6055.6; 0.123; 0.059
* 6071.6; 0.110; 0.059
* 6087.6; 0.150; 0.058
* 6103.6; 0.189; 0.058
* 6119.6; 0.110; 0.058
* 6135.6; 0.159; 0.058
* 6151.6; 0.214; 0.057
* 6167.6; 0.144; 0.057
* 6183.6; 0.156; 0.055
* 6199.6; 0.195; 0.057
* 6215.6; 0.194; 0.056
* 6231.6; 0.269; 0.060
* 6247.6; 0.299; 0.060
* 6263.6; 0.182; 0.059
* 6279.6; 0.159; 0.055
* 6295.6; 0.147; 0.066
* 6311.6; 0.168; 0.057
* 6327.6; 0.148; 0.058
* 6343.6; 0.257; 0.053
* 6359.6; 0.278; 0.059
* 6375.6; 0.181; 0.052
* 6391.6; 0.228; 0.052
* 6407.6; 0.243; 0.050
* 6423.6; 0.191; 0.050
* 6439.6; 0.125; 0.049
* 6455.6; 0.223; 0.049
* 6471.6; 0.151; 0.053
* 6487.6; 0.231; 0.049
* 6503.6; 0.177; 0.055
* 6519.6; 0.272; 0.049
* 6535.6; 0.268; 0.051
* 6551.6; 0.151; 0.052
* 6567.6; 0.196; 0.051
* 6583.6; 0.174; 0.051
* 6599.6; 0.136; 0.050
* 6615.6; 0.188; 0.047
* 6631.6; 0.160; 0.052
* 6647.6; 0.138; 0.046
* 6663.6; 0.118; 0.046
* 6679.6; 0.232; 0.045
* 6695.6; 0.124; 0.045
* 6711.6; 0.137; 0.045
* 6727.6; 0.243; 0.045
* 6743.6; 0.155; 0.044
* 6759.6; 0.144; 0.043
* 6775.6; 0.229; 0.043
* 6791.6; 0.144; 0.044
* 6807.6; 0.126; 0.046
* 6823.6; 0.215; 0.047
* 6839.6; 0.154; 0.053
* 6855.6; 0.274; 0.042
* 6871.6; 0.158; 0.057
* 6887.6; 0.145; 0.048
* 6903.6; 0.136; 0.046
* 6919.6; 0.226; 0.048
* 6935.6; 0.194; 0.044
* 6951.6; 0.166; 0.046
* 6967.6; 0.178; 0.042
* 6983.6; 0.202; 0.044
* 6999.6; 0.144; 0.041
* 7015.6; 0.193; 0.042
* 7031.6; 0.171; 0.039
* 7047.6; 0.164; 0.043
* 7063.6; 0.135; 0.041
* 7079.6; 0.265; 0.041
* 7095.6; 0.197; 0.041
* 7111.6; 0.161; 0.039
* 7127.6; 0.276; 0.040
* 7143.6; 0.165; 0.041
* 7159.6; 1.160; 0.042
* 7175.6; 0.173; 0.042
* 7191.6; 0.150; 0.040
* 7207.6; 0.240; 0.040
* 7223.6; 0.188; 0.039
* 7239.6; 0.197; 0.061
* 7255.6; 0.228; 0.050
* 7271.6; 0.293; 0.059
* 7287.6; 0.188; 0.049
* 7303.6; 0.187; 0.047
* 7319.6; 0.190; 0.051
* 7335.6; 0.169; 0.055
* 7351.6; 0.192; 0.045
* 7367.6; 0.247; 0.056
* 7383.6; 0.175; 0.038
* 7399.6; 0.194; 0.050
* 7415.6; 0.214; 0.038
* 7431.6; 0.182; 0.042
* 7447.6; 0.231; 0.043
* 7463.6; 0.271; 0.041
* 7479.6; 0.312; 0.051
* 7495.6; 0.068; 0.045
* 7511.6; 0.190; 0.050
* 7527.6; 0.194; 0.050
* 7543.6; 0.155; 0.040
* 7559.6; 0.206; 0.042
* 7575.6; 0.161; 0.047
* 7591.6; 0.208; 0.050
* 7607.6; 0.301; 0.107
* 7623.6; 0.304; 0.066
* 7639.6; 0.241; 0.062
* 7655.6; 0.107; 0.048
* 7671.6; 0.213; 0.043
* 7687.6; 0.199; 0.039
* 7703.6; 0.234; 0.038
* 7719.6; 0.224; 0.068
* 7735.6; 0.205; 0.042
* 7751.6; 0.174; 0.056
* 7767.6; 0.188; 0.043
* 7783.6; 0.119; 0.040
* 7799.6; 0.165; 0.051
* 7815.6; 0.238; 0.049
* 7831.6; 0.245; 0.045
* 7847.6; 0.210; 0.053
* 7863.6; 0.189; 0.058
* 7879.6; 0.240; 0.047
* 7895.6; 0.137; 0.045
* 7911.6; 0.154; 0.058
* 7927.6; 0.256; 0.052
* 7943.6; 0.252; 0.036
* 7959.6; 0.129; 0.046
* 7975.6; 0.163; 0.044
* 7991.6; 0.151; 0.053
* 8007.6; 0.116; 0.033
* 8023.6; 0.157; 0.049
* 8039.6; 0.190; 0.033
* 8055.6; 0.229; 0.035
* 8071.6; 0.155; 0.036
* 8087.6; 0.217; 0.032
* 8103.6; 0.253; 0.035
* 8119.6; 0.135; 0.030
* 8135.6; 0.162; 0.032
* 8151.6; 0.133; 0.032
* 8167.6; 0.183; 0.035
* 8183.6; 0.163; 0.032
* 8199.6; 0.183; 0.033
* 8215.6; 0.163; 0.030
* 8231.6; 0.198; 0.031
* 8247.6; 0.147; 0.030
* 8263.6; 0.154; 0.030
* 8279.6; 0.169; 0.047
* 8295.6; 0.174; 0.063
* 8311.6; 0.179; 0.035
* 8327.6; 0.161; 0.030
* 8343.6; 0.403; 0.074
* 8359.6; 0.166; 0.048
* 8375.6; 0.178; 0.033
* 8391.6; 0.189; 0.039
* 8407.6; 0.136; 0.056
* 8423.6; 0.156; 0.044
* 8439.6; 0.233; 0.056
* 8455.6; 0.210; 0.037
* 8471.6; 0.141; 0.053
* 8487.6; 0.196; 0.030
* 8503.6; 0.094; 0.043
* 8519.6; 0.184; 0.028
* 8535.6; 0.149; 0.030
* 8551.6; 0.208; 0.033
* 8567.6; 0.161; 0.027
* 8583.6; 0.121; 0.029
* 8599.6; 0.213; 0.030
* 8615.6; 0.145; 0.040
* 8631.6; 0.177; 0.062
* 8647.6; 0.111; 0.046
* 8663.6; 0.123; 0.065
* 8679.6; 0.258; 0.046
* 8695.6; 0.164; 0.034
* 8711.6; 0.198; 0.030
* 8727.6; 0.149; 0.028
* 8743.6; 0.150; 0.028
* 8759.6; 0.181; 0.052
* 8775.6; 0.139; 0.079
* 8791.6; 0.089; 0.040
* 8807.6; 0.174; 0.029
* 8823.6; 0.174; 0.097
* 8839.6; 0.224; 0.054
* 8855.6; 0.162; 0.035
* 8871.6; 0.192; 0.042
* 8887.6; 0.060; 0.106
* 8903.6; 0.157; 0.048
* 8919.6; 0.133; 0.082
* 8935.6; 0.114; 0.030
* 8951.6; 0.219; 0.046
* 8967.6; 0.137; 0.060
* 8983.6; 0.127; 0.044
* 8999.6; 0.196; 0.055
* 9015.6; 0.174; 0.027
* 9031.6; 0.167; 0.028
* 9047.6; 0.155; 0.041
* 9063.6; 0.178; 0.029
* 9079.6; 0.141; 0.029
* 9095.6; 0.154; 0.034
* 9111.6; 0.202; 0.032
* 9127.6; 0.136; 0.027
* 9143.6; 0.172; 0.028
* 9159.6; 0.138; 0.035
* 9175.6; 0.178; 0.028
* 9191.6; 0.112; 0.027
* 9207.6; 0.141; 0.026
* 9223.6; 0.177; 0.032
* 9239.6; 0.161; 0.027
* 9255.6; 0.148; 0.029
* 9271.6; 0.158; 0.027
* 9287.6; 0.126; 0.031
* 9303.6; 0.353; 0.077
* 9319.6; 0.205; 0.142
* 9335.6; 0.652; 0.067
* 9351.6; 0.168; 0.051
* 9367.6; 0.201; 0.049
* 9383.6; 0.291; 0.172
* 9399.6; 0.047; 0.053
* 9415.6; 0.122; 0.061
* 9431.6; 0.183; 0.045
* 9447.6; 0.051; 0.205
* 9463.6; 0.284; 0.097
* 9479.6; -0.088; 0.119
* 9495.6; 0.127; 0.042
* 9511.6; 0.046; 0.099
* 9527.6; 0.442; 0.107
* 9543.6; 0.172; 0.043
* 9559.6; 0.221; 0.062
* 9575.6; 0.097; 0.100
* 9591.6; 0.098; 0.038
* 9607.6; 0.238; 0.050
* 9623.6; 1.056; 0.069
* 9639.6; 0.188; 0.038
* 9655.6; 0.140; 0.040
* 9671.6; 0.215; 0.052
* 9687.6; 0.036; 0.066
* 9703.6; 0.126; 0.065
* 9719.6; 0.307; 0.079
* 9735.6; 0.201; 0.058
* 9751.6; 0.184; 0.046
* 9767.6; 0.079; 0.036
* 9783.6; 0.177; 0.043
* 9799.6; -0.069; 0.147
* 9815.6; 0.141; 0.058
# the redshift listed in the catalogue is 0.92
